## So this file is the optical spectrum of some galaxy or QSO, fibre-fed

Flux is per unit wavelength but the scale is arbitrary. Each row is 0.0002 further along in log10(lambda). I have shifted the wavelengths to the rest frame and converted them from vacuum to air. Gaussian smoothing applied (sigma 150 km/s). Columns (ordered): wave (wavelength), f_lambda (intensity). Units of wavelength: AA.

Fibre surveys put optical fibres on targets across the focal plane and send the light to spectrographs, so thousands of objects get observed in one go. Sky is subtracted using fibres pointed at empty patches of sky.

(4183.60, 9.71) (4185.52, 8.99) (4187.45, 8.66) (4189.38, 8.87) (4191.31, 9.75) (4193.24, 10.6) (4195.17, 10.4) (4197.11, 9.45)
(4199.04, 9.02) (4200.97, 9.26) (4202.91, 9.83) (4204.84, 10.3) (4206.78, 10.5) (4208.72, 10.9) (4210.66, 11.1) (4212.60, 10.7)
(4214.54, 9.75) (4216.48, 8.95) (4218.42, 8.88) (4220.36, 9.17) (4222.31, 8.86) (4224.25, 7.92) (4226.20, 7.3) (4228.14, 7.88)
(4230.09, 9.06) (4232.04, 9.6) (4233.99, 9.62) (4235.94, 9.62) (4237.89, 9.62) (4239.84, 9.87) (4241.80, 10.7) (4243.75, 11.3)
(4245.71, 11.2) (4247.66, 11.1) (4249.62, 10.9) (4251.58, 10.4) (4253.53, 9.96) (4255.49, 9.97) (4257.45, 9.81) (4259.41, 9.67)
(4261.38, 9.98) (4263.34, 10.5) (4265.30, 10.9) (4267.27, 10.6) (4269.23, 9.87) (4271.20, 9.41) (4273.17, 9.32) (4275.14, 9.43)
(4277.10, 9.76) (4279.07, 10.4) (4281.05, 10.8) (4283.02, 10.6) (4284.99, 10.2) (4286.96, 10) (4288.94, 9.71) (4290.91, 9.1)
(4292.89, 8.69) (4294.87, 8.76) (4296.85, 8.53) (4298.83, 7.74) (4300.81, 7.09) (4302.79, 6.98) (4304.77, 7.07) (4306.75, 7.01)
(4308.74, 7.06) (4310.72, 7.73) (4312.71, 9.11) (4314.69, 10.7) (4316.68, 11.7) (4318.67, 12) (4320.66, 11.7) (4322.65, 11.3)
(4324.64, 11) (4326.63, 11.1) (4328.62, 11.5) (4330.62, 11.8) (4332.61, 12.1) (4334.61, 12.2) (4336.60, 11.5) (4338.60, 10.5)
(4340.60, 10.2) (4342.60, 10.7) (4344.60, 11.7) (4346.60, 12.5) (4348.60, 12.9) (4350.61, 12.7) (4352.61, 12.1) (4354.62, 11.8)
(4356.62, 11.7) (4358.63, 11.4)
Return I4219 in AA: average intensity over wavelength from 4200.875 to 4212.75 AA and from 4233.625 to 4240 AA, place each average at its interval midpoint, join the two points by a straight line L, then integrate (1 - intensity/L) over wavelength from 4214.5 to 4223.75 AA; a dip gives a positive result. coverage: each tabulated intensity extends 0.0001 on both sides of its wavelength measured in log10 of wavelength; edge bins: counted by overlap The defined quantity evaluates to 1.0 AA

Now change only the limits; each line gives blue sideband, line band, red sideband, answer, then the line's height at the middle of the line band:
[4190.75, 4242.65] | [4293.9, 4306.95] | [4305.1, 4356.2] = 3.6 AA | 10.6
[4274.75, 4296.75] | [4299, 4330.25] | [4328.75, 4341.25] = 3.6 AA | 10.7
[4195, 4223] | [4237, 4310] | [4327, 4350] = 7.5 AA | 10.7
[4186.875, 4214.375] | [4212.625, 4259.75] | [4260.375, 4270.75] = 2.4 AA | 10.2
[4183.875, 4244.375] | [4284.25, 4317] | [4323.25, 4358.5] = 7.1 AA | 11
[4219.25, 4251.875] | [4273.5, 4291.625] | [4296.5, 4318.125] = -2.5 AA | 8.77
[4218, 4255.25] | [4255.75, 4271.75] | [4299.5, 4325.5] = -1.0 AA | 9.5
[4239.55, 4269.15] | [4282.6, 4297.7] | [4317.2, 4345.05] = 2.0 AA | 10.9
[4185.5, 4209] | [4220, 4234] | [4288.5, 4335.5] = 1.6 AA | 9.71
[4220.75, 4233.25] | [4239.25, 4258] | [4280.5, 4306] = -4.3 AA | 8.6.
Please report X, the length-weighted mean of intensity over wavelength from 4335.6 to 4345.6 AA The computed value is 10.9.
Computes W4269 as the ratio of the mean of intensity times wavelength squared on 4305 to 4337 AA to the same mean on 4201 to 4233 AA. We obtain 1.2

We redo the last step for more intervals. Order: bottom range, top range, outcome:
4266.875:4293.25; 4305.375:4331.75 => 1.06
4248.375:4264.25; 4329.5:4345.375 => 1.16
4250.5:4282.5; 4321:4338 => 1.18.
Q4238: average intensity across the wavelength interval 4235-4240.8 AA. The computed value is 9.71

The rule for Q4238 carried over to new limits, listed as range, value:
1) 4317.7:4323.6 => 11.7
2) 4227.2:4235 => 9.04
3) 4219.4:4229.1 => 8.23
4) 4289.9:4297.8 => 8.77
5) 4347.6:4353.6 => 12.6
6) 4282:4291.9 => 9.93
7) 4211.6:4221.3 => 9.5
